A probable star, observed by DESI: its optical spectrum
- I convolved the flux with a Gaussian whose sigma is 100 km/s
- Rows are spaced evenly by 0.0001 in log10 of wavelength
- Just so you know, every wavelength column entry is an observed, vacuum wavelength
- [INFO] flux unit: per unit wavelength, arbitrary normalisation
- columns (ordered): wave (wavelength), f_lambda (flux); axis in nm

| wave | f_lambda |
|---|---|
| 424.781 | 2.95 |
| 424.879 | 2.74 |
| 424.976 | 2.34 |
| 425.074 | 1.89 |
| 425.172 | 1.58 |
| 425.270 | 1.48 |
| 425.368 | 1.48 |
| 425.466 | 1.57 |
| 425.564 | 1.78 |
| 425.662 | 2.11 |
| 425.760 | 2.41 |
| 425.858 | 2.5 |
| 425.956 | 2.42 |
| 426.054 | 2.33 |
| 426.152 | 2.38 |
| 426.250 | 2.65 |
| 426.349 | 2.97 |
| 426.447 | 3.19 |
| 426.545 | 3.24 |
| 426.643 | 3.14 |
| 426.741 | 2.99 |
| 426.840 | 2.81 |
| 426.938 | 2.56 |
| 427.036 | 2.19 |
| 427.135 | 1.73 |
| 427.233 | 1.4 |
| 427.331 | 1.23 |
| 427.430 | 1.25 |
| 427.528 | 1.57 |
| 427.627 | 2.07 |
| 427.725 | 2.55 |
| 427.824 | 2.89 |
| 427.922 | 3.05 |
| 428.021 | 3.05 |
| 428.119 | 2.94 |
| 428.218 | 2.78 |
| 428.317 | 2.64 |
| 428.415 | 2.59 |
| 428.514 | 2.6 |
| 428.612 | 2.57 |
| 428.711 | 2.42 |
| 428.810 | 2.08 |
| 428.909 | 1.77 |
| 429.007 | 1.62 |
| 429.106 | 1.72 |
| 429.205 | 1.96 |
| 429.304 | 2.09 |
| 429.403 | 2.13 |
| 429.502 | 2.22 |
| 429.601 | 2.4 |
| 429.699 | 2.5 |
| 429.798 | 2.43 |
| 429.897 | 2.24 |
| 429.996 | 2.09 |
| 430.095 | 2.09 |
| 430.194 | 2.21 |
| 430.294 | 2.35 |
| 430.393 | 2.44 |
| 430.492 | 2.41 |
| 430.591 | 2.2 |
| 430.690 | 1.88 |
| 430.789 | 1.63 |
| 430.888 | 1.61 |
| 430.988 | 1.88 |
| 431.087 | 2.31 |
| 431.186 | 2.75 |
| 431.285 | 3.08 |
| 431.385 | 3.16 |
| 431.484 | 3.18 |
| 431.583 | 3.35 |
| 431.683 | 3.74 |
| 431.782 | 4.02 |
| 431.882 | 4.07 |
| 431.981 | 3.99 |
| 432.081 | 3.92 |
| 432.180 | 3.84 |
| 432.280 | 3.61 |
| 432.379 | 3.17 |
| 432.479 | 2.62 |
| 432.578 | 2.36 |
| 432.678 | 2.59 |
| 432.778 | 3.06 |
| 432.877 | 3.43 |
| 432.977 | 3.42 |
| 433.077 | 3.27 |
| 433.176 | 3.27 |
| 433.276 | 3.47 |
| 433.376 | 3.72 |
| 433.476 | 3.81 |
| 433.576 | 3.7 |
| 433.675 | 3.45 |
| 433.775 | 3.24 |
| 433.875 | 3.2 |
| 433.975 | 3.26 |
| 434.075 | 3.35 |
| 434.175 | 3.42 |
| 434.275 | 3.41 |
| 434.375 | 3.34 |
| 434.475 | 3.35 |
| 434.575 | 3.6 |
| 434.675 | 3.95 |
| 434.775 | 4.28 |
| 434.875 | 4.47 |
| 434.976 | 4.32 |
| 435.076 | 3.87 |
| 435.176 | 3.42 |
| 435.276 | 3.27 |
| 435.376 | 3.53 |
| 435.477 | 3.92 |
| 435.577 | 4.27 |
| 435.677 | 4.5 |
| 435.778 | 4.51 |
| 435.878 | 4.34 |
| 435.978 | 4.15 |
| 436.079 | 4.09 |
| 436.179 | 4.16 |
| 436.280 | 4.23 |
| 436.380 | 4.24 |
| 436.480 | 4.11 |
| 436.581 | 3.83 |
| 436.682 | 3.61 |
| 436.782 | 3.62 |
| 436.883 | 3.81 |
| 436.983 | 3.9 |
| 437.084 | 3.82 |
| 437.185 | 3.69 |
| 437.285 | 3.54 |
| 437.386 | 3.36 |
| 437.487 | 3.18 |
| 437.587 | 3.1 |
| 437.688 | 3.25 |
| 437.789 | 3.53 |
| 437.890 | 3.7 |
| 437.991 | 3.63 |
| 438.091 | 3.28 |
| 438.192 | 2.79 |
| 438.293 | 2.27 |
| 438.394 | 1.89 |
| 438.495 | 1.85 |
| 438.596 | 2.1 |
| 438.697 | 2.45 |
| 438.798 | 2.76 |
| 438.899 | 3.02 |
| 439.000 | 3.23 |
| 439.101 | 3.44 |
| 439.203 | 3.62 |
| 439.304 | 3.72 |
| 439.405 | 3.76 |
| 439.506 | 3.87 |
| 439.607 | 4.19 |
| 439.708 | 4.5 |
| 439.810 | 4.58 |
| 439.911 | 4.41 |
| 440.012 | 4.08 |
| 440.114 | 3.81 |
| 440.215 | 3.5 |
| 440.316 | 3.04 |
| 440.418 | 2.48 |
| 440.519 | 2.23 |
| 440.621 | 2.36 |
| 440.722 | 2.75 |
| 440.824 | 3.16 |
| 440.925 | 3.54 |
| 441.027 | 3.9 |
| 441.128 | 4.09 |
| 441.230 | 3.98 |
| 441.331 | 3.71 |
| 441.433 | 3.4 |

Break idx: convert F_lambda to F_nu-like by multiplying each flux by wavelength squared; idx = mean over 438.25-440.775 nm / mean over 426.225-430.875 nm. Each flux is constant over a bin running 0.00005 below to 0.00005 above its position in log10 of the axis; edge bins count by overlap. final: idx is 1.45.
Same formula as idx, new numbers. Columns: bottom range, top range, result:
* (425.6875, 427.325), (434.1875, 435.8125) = 1.60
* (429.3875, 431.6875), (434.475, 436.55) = 1.72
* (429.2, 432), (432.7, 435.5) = 1.41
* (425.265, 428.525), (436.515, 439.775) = 1.47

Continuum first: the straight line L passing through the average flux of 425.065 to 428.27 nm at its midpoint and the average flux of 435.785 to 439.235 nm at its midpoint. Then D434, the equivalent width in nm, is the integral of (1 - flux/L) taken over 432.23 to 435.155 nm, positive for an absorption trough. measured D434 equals -0.40 nm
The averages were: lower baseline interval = 2.31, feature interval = 3.45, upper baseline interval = 3.41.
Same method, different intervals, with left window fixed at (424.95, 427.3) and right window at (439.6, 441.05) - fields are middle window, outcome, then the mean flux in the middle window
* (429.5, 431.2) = 0.289 nm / 2.19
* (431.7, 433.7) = -0.430 nm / 3.45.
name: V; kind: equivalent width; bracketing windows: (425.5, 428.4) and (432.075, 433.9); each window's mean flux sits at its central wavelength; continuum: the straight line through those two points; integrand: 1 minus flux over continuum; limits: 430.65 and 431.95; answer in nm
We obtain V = 0.10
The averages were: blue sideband 2.44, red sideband 3.31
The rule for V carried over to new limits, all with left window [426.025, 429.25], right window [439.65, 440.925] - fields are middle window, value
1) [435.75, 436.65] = -0.315 nm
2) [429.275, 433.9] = -0.274 nm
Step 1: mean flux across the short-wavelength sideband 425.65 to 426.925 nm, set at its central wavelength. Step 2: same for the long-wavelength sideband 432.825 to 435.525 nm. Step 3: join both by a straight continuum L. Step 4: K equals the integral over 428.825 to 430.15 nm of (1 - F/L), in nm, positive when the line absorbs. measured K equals 0.42 nm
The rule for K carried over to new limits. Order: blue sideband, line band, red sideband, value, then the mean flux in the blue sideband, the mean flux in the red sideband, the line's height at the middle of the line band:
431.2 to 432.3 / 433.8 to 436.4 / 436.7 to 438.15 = -0.22 nm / 3.6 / 3.53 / 3.56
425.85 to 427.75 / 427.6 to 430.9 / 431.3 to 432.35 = 0.71 nm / 2.35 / 3.66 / 2.99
